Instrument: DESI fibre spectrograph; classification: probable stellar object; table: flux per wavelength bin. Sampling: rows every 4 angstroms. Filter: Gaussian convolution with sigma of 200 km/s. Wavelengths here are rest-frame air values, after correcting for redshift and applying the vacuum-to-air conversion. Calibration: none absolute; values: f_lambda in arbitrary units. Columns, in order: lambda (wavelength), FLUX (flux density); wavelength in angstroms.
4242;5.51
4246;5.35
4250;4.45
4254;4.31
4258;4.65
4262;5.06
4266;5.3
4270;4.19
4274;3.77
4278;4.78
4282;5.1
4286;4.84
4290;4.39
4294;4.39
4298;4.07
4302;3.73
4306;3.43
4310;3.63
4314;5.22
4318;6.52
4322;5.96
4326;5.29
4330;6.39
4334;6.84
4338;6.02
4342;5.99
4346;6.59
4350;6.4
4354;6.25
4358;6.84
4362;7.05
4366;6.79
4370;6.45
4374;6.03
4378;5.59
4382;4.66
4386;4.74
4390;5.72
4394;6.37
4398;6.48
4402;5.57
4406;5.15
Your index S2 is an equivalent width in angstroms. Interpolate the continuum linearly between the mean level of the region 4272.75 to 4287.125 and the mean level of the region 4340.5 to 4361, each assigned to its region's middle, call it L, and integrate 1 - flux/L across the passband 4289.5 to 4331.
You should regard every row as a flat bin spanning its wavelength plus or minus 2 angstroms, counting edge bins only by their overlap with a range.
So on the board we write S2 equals 5.0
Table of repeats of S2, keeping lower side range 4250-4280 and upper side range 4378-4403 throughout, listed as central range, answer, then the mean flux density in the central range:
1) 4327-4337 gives -2.55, 6.42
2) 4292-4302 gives 1.45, 4.13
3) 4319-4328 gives -1.22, 5.72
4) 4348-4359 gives -2.44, 6.47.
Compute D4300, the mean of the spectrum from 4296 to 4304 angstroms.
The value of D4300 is 3.9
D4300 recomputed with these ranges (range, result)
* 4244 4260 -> 4.69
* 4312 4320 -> 5.87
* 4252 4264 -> 4.67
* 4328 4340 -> 6.42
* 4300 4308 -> 3.58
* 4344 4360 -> 6.52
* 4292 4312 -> 3.85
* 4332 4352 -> 6.37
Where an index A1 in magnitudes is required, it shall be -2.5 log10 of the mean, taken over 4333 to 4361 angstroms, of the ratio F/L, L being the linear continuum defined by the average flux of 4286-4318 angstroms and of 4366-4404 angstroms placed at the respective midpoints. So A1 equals -0.25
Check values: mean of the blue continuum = 4.32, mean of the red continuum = 5.79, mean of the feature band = 6.43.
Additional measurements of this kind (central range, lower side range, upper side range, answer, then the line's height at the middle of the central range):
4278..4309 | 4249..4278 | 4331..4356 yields 0.208 mag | 5.23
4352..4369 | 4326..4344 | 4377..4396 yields -0.159 mag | 5.81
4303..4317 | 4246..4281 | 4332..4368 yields 0.315 mag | 5.65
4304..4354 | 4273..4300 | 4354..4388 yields -0.082 mag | 5.27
